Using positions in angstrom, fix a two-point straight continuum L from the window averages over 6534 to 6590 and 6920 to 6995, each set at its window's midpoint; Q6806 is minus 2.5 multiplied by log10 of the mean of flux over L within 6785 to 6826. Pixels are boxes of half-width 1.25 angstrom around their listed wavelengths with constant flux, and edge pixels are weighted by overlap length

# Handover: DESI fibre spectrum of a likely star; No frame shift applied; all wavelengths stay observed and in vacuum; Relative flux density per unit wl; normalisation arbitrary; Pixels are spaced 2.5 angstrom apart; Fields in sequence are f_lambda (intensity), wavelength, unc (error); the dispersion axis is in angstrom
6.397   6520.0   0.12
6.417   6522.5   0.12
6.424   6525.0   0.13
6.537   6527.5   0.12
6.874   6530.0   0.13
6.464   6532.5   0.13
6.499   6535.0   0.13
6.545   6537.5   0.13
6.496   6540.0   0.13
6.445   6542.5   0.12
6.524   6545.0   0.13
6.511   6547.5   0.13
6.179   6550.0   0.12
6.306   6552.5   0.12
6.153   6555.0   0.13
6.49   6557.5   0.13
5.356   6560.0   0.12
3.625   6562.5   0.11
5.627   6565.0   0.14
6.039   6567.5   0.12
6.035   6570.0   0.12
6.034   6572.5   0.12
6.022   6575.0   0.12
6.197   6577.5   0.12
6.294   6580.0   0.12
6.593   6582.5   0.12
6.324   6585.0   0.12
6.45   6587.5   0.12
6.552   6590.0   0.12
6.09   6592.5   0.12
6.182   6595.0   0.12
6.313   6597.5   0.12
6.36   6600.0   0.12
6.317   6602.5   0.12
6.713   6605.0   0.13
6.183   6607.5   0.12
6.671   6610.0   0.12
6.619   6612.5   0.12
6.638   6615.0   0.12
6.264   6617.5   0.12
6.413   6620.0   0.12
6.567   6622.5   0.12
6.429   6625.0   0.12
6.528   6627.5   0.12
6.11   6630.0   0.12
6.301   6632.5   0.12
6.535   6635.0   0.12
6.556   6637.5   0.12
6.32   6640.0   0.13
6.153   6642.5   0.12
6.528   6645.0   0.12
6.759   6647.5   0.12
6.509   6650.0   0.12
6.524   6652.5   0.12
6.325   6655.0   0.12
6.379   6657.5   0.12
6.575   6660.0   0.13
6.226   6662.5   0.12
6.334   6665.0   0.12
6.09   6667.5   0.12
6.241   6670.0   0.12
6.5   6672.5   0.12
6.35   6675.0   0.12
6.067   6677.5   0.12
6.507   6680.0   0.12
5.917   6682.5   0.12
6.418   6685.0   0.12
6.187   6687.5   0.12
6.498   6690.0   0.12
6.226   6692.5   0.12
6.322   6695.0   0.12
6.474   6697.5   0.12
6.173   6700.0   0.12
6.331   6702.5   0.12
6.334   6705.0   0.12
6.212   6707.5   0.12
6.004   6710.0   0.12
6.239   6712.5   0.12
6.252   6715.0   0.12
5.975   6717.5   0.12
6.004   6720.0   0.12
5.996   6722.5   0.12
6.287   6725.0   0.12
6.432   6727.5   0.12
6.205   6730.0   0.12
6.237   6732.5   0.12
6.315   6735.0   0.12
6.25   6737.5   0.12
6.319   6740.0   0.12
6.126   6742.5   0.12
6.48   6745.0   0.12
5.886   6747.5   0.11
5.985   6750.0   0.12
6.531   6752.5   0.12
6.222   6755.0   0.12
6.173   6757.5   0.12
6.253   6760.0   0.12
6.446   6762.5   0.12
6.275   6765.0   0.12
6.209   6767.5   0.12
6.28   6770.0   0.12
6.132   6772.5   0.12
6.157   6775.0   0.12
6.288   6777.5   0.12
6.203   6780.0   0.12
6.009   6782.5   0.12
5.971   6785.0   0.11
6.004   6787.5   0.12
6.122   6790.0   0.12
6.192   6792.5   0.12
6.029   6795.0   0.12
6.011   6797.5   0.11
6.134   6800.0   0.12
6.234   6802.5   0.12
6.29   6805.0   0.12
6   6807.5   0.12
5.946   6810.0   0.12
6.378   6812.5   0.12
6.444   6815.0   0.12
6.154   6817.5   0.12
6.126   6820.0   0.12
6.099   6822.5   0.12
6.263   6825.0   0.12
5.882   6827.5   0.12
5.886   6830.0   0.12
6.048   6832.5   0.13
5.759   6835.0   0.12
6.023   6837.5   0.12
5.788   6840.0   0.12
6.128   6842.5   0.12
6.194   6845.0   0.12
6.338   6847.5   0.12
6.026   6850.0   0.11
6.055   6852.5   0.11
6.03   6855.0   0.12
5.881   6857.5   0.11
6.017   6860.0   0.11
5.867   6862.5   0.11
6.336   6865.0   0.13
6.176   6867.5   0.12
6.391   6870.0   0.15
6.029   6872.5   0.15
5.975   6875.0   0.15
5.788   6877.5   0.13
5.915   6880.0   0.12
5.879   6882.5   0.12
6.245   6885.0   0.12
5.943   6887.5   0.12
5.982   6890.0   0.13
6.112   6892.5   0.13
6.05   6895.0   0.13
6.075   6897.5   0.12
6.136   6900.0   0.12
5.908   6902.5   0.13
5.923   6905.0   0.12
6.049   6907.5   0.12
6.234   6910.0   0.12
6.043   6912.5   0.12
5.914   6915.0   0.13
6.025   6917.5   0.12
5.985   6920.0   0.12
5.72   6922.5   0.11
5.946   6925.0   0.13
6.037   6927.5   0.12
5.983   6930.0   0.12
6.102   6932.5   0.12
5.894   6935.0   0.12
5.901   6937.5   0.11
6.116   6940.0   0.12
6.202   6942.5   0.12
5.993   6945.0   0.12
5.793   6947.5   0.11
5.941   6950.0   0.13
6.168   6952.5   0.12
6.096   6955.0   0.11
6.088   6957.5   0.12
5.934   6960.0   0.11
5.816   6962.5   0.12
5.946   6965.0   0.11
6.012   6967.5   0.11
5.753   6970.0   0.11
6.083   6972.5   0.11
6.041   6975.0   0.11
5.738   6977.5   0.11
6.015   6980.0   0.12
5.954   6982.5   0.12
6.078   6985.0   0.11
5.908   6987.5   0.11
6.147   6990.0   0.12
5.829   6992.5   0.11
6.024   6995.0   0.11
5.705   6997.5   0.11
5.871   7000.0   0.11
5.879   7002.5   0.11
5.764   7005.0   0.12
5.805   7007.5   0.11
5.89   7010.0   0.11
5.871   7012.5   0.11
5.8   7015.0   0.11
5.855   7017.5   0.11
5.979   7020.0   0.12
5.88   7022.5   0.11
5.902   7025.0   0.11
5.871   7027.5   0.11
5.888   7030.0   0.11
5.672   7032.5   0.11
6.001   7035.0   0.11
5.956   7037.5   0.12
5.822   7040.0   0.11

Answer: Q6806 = -0.02 mag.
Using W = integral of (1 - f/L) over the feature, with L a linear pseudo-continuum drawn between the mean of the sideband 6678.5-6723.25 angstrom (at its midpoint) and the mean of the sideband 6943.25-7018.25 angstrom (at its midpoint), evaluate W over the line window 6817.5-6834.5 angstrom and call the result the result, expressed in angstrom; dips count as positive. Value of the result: 0.1 angstrom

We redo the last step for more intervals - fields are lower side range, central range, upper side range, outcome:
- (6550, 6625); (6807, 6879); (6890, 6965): -0.22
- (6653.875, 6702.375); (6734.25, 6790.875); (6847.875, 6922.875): -0.06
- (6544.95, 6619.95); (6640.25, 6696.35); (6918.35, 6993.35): -1.91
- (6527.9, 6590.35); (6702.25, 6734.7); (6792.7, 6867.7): -0.35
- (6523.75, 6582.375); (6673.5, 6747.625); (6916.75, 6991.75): -1.78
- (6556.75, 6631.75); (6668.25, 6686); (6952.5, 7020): -0.39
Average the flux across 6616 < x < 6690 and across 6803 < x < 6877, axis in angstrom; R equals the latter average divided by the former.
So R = 1.0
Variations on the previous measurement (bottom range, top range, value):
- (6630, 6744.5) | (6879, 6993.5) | 0.95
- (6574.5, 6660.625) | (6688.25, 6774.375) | 0.97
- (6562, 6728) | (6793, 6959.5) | 0.96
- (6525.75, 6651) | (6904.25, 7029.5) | 0.94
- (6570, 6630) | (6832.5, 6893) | 0.95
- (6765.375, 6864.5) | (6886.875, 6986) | 0.98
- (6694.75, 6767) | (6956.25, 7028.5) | 0.95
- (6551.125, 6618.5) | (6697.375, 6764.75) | 1.01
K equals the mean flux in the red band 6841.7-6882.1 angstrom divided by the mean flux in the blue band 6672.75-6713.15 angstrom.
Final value 1.0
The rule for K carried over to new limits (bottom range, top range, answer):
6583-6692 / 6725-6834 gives 0.97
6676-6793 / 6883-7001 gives 0.96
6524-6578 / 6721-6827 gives 1.01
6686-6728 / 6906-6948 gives 0.96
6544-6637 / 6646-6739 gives 1.01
